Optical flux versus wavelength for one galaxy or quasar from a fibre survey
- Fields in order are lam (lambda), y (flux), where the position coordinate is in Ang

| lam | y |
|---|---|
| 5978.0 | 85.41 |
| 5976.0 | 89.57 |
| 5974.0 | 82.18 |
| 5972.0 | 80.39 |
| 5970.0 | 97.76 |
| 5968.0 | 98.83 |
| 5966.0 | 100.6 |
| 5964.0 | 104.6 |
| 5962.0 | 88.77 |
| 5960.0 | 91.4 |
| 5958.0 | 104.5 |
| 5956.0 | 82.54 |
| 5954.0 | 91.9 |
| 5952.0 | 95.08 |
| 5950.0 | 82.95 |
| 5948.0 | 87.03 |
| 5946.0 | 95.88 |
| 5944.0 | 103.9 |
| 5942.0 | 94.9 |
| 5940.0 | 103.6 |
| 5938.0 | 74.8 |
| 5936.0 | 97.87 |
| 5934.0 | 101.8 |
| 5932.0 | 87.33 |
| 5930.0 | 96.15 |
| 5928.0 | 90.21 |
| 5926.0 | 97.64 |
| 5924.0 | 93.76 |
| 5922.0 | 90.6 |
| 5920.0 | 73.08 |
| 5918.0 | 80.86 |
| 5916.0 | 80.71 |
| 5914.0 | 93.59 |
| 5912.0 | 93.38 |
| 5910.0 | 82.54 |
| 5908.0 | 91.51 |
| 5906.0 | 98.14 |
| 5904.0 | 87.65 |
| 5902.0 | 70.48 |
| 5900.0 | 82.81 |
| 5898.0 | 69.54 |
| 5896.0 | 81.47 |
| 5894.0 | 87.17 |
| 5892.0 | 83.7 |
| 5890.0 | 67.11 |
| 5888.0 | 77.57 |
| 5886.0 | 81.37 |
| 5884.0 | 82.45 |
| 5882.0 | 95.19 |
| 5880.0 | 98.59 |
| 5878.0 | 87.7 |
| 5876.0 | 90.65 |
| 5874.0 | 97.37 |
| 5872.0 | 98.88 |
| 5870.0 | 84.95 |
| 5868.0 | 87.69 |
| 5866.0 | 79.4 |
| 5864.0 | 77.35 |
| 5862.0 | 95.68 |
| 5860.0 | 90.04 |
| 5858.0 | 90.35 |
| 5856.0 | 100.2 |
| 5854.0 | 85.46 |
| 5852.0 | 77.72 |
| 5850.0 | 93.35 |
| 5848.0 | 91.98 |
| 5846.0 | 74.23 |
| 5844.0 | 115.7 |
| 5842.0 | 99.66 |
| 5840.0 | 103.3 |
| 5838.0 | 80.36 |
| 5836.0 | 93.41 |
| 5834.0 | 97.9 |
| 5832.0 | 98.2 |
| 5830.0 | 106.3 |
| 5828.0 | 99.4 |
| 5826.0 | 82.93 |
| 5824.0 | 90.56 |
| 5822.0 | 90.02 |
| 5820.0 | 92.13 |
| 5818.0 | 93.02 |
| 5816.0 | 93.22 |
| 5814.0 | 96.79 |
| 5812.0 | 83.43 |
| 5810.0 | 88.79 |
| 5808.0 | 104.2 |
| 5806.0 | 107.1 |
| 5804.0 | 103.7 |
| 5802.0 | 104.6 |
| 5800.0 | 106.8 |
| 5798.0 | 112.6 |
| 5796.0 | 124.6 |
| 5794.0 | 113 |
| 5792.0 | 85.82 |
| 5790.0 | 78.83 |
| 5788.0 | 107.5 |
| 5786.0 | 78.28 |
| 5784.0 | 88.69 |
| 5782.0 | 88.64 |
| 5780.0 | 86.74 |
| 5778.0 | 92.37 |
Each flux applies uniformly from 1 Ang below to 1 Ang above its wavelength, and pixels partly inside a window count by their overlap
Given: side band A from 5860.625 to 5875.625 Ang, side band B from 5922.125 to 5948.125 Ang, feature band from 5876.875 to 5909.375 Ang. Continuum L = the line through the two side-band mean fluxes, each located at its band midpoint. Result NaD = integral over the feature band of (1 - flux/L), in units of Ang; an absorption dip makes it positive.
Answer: 2.5 Ang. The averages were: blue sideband 88.9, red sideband 94.3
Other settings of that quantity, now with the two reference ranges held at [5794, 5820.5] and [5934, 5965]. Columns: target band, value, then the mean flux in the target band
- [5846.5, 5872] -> 2.74 Ang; 88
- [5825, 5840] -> 0.81 Ang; 94.7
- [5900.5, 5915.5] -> 1.27 Ang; 87.8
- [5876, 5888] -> 1.12 Ang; 88.2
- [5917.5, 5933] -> 0.97 Ang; 89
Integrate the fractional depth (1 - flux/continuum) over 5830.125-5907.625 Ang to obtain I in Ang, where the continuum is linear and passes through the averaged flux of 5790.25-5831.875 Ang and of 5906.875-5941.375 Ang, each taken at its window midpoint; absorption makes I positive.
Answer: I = 4.73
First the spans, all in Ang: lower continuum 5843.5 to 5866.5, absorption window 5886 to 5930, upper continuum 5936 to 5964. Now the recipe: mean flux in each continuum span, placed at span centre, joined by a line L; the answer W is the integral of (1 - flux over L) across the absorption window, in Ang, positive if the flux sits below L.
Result 3.1 Ang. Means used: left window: 88.9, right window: 92.7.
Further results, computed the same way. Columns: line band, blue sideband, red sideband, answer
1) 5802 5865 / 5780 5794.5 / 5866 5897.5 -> -3.69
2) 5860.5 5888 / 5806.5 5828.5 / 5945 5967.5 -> 1.23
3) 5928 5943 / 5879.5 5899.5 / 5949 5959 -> -0.82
